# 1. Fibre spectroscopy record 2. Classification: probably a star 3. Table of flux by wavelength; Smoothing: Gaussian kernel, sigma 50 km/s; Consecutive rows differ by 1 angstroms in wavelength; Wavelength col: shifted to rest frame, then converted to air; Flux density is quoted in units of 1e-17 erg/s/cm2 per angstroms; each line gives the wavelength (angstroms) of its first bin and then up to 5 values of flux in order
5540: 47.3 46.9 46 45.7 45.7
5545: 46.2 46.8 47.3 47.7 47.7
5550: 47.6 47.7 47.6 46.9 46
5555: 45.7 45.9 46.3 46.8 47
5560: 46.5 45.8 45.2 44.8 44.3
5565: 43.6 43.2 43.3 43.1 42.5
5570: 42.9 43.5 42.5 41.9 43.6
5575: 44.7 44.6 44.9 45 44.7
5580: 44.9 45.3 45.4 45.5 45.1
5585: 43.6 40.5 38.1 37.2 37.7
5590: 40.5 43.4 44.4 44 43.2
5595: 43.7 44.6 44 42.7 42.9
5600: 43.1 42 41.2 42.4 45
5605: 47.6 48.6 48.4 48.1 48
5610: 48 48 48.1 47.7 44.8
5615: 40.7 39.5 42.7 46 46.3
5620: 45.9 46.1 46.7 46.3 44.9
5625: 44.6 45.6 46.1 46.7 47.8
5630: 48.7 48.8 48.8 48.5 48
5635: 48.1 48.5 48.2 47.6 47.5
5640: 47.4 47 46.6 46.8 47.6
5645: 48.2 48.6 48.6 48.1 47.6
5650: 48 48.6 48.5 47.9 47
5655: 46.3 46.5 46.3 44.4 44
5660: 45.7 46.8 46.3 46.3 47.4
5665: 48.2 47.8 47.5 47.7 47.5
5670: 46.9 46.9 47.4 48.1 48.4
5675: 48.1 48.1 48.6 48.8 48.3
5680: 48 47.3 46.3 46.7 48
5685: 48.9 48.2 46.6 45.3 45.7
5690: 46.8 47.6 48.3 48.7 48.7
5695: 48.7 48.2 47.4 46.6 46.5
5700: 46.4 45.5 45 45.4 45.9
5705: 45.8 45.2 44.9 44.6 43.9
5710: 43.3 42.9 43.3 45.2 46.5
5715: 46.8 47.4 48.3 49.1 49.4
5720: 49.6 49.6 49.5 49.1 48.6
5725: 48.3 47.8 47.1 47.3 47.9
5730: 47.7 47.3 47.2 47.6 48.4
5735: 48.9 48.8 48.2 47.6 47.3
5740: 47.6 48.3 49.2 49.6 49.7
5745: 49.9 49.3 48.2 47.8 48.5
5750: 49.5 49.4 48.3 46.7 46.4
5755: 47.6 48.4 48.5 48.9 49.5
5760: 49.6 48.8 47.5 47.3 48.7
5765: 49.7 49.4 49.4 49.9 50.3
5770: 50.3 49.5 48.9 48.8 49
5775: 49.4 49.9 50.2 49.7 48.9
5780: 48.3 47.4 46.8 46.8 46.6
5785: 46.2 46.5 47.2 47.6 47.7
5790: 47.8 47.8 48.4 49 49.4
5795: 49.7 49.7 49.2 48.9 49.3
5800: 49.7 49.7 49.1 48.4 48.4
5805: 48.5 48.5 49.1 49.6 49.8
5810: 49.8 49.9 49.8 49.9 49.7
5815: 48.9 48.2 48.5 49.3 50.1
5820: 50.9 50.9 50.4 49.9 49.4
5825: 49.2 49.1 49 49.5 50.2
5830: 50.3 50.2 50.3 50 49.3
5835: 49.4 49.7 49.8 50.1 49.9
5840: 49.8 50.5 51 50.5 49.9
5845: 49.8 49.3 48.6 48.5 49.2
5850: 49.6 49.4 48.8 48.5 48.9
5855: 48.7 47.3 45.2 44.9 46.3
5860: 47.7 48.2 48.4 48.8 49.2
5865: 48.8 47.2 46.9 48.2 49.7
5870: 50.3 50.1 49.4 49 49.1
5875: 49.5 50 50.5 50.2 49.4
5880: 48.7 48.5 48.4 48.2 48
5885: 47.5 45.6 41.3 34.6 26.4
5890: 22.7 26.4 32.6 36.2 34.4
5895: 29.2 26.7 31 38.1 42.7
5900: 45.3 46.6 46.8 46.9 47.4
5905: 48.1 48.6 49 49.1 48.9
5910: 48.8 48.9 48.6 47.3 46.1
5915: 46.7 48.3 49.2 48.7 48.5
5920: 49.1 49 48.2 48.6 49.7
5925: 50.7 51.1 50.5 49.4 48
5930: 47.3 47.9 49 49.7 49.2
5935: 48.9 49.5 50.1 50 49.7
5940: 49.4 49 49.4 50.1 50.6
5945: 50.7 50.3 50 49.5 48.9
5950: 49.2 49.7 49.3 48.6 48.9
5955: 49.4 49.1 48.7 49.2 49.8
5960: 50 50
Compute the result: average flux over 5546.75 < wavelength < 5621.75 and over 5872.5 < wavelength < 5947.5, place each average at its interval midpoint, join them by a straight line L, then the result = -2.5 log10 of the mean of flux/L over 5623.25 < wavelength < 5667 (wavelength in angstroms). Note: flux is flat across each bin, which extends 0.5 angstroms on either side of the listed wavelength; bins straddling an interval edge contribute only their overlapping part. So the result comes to -0.06 mag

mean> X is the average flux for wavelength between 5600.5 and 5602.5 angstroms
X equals 41.6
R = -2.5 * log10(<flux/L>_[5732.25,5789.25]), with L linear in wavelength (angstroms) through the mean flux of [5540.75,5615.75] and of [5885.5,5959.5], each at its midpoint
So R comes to -0.07 mag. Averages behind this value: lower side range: 44.7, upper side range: 46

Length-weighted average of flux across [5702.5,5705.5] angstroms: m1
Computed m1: 45.7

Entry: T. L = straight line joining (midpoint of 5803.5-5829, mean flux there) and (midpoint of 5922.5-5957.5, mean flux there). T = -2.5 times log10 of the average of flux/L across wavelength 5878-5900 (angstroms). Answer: 0.26 mag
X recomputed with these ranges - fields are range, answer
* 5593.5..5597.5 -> 43.9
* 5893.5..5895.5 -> 31.8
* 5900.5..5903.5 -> 46.8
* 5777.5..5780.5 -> 49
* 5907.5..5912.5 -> 48.9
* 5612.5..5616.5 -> 43.2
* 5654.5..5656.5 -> 46.4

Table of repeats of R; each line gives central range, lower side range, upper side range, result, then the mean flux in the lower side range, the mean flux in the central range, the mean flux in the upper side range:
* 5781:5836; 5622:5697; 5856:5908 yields -0.09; 47.4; 49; 44.3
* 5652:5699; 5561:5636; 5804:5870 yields -0.03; 44.7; 47.3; 49.2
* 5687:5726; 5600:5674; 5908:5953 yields 0.01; 46.7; 46.8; 49.1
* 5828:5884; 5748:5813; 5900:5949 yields -0.01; 48.7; 49.1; 48.9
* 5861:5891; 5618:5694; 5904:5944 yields 0.06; 47.3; 46.1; 48.9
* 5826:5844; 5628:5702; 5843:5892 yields -0.07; 47.5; 49.9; 46.6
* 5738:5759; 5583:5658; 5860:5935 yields -0.06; 45.7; 48.5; 45.8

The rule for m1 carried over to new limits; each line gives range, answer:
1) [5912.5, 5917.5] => 47.5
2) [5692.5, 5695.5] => 48.7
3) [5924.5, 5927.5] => 50.8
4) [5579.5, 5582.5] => 45.2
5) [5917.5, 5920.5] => 48.8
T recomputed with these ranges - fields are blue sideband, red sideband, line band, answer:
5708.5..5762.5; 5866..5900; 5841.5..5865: -0.117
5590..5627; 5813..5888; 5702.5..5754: -0.014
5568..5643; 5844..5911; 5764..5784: -0.088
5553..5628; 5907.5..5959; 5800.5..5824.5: -0.044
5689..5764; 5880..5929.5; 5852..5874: -0.076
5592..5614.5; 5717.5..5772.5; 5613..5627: 0.021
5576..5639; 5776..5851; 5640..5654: -0.045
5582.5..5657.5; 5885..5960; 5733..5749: -0.063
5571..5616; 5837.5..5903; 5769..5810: -0.085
